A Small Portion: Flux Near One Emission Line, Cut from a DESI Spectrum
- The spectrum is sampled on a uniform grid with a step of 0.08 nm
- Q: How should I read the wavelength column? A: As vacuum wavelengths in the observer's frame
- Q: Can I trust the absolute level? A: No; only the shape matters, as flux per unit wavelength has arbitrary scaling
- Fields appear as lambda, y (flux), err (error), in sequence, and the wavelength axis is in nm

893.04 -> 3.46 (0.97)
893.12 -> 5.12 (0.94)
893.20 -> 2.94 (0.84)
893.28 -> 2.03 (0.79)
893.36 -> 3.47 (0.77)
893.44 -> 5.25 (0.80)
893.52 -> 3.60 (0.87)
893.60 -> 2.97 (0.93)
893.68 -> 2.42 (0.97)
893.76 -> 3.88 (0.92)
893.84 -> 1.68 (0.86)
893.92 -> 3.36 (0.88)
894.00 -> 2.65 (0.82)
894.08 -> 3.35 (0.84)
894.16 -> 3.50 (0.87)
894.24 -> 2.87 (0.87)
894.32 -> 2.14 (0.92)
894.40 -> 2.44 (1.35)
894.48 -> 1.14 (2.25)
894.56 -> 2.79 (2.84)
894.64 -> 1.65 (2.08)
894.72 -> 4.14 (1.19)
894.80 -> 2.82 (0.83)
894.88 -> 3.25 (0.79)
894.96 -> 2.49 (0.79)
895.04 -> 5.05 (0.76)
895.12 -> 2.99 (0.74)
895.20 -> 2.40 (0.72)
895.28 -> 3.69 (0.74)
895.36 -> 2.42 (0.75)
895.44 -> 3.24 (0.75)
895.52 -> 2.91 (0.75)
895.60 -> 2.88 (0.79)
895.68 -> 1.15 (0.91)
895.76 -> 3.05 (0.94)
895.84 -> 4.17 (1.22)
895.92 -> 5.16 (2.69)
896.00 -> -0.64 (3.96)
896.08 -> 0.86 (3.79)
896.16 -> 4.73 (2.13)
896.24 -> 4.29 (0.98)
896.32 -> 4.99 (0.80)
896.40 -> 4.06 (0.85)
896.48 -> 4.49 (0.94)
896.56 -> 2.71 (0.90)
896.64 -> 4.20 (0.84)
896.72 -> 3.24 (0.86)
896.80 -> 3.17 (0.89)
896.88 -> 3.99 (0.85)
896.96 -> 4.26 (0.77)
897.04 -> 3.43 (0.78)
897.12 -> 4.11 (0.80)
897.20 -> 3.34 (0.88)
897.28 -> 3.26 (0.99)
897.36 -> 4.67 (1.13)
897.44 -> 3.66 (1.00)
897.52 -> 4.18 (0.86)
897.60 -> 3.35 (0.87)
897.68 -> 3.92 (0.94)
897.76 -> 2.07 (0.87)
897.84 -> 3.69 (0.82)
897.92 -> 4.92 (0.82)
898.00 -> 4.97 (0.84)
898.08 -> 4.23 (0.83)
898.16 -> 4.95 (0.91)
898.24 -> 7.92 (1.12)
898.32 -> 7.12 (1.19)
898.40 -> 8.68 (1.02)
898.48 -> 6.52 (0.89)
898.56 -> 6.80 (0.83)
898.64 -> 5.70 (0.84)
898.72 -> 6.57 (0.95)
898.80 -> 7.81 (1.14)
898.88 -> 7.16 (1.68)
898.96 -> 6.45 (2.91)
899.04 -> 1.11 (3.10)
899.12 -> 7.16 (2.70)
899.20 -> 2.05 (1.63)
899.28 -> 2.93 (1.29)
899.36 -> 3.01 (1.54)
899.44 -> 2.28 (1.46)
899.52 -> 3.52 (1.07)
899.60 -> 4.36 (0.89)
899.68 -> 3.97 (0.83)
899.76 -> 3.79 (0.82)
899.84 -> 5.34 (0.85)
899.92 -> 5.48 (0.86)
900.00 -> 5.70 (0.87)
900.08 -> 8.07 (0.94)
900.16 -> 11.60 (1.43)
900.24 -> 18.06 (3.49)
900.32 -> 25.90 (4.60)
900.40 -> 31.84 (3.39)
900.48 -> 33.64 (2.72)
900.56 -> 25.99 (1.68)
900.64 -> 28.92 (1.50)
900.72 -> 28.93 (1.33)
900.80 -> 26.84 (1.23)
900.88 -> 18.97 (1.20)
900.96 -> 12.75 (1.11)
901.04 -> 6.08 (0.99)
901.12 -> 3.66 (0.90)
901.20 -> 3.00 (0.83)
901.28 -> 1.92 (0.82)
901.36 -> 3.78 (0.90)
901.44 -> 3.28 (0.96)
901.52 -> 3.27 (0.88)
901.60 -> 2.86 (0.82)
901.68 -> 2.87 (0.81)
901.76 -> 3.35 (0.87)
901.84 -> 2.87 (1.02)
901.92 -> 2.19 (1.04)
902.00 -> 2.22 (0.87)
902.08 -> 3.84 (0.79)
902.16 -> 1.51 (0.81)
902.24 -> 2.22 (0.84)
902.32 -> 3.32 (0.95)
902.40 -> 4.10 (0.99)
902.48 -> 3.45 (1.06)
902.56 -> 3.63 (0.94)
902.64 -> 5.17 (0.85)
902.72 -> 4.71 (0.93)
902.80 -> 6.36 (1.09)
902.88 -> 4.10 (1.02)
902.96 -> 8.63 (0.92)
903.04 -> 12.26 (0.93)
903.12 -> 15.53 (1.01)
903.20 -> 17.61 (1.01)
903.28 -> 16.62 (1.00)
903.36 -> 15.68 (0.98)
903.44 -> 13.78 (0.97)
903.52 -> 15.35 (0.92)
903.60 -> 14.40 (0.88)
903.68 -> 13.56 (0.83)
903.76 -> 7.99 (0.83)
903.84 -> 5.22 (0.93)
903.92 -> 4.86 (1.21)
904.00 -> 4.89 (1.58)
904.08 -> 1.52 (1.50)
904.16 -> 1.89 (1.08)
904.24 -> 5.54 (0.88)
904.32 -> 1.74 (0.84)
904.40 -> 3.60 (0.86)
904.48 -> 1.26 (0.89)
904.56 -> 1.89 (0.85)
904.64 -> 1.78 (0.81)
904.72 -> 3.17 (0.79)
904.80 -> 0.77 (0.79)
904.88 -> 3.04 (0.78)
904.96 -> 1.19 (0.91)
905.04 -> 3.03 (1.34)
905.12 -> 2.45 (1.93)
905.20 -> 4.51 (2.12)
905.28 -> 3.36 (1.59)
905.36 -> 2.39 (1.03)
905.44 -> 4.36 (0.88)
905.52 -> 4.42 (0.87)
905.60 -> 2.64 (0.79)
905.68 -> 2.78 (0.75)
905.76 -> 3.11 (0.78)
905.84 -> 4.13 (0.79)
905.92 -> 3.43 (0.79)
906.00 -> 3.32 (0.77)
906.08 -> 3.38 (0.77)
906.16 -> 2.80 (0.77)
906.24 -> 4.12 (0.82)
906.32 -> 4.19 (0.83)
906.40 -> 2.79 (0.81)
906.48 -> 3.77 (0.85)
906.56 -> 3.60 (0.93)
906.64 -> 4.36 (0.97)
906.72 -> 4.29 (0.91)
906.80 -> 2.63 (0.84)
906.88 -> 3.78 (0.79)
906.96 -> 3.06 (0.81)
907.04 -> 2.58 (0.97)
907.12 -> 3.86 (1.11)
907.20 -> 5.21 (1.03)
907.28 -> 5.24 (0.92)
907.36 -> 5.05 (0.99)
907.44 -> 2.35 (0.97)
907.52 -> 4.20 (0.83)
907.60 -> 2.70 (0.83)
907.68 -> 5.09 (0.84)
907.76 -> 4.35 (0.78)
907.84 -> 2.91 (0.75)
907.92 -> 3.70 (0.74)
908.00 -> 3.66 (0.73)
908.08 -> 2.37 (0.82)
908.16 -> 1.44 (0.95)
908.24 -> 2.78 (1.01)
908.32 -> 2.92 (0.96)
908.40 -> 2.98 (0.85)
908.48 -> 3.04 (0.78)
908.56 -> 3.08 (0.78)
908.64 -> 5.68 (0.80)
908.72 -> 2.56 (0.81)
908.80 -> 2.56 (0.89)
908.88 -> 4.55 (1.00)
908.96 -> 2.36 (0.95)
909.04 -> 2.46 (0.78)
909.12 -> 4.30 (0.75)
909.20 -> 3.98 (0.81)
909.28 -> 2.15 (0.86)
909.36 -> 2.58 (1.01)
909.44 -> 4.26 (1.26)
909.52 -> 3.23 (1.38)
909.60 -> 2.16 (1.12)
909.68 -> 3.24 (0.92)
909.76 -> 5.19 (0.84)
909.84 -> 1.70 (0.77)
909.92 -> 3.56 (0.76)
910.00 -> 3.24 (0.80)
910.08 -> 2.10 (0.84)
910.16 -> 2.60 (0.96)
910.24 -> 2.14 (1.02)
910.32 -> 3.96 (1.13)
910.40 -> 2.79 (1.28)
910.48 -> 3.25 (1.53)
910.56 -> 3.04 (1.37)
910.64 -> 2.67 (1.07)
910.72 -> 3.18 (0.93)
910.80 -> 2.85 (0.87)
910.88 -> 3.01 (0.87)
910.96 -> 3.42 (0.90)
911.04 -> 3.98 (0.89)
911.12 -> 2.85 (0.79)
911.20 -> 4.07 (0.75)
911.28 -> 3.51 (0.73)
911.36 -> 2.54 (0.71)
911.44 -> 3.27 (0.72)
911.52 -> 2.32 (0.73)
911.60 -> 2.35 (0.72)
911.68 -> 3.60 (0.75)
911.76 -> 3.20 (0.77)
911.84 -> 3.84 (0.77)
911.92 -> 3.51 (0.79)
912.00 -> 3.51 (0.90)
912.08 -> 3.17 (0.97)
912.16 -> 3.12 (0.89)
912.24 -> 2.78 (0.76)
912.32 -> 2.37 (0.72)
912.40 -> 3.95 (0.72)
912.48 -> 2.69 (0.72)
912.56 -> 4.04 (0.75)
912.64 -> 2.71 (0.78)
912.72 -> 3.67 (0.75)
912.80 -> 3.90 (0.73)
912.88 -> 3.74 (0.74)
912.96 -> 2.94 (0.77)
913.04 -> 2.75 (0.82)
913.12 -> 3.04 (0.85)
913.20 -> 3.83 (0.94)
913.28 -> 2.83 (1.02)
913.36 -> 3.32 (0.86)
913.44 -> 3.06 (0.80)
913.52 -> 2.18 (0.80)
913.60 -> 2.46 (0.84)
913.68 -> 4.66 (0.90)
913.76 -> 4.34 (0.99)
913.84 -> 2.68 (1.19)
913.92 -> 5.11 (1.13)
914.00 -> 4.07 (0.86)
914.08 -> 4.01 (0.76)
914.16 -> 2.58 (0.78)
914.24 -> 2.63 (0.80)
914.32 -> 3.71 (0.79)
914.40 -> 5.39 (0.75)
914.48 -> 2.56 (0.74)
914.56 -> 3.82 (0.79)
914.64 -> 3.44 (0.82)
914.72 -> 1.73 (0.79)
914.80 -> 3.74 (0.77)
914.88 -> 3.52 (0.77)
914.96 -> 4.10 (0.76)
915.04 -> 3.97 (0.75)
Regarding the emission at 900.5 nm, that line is H-alpha 6563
